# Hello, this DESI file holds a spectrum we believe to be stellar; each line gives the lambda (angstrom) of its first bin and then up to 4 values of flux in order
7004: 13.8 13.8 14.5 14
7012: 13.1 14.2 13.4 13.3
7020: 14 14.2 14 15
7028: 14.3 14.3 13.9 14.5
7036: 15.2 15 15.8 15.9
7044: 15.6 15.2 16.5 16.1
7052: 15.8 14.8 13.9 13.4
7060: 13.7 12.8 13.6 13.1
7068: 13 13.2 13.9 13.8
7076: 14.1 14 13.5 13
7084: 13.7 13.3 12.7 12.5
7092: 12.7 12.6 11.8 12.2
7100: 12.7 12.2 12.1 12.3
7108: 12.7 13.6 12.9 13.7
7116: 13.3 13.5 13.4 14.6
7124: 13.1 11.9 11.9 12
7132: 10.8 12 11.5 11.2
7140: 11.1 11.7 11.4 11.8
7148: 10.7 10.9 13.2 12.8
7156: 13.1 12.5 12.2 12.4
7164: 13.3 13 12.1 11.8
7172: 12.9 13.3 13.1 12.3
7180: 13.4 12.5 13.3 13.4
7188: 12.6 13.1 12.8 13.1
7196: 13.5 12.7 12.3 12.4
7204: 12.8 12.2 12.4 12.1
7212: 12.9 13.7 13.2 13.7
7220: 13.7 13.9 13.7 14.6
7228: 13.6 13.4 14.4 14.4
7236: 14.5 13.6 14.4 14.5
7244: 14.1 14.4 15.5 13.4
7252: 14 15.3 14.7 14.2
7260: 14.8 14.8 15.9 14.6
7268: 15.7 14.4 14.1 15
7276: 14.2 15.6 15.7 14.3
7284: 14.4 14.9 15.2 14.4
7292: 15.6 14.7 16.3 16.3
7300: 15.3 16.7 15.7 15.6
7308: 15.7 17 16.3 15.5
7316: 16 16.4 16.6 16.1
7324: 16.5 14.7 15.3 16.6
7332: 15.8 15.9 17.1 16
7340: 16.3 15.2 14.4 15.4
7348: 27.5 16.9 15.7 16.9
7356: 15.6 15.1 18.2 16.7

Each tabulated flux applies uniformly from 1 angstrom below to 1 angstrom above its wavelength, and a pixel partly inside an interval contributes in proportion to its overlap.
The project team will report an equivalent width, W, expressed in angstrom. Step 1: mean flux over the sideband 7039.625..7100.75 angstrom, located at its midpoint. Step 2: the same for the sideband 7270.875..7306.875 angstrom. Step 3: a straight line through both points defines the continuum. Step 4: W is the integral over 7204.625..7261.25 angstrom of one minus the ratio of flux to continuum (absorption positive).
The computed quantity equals 3.67 angstrom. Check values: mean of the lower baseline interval 13.8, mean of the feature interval 13.9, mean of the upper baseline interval 15.2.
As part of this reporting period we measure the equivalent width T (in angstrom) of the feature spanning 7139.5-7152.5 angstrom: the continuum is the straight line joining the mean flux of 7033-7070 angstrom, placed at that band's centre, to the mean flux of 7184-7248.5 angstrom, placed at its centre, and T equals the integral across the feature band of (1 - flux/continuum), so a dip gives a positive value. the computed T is 2.3 angstrom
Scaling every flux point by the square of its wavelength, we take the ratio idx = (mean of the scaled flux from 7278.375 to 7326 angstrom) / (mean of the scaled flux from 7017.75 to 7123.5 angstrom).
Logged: 1.21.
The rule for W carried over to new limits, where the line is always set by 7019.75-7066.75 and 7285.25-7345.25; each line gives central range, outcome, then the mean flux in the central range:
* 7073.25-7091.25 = 1.7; 13.4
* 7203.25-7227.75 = 3.4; 13.3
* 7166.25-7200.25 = 5.3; 12.9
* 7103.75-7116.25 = 1.6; 13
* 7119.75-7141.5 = 4.2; 12.1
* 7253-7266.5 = 0.6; 14.9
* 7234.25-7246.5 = 1.0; 14.3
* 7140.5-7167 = 5.1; 12.2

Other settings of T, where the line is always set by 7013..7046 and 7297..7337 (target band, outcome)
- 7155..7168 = 2.2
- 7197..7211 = 2.8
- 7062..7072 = 1.0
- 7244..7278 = 2.3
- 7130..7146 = 3.9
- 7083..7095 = 1.6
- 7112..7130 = 2.3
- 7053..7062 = 0.5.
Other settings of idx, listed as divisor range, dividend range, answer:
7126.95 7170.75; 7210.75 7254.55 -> 1.20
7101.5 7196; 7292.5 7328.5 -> 1.33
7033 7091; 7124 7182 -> 0.88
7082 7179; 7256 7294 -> 1.24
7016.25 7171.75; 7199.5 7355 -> 1.20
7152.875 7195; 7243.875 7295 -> 1.18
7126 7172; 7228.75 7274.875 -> 1.25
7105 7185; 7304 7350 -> 1.39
